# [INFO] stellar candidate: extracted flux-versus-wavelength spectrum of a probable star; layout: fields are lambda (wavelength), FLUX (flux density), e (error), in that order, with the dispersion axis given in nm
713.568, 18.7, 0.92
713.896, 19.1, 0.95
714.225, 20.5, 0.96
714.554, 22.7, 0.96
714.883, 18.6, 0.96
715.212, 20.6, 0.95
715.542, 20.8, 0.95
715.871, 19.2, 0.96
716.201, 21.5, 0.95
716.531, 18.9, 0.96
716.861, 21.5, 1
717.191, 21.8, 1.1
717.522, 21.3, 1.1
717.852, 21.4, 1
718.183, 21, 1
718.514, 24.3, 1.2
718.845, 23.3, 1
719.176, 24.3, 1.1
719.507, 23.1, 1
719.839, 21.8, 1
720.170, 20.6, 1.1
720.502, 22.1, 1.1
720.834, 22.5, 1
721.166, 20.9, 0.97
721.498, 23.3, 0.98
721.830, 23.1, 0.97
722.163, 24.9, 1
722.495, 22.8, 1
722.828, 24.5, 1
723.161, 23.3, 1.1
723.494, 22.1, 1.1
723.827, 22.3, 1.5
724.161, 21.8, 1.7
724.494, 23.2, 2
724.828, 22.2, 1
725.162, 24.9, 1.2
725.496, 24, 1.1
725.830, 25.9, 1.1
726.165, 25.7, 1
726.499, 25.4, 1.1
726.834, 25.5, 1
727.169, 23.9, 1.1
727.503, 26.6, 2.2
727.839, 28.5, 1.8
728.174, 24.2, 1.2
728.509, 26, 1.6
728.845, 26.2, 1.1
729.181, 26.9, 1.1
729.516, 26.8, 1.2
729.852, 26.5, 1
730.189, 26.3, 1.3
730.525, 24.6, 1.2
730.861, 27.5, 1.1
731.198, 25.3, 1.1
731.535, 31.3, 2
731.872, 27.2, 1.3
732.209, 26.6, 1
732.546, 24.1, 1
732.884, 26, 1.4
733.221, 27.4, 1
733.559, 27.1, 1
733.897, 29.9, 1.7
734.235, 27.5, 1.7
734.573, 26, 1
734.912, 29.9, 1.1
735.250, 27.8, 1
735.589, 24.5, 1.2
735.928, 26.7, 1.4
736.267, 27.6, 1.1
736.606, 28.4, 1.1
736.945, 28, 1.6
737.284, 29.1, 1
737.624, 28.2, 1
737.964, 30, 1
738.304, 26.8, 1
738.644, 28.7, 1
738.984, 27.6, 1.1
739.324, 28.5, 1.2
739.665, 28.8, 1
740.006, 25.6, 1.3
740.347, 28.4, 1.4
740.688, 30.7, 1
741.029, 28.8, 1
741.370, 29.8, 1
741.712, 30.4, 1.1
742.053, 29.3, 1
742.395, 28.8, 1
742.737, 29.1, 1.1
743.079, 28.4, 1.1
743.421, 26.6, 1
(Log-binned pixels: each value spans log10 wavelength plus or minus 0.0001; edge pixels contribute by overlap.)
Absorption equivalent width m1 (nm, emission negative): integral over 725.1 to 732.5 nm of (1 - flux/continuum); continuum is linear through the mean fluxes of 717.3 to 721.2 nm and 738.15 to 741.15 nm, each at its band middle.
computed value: -0.33 nm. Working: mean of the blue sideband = 22.3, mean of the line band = 26.2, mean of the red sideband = 28.2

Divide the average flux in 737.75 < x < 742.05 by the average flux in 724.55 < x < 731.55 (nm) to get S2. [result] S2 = 1.11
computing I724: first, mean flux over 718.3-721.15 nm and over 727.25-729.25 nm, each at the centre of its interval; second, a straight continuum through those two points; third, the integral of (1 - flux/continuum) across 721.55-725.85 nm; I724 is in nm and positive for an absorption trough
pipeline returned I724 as 0.17 nm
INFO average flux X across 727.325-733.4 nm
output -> 26.6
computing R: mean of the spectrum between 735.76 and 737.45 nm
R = 28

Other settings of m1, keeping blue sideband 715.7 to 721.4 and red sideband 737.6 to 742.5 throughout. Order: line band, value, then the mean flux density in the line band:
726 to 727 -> -0.05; 25.5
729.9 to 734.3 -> -0.14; 27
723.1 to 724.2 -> 0.05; 22.3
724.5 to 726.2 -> -0.03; 24.3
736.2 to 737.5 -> -0.03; 28.3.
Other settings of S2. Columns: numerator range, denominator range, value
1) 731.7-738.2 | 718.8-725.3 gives 1.20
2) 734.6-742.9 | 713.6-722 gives 1.32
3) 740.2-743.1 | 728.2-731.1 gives 1.12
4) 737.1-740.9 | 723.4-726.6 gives 1.20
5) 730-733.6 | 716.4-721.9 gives 1.21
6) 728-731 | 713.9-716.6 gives 1.28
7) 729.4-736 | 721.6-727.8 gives 1.12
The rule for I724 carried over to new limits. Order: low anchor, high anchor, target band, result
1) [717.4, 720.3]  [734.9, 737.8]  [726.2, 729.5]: -0.109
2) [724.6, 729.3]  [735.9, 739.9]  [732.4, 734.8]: 0.013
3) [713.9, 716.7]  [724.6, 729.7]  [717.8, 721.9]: -0.034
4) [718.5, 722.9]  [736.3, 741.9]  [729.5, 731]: -0.025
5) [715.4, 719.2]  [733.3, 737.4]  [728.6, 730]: -0.052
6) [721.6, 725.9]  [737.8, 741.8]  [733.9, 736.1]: -0.018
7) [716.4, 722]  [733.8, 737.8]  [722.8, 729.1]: -0.041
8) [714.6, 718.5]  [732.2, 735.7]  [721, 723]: -0.043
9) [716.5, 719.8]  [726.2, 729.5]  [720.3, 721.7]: 0.068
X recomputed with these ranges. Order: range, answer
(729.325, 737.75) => 27.2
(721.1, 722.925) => 23.3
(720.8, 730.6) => 24.5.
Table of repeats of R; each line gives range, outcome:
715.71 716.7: 19.9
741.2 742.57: 29.6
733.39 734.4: 28.2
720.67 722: 22.5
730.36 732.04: 27.2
